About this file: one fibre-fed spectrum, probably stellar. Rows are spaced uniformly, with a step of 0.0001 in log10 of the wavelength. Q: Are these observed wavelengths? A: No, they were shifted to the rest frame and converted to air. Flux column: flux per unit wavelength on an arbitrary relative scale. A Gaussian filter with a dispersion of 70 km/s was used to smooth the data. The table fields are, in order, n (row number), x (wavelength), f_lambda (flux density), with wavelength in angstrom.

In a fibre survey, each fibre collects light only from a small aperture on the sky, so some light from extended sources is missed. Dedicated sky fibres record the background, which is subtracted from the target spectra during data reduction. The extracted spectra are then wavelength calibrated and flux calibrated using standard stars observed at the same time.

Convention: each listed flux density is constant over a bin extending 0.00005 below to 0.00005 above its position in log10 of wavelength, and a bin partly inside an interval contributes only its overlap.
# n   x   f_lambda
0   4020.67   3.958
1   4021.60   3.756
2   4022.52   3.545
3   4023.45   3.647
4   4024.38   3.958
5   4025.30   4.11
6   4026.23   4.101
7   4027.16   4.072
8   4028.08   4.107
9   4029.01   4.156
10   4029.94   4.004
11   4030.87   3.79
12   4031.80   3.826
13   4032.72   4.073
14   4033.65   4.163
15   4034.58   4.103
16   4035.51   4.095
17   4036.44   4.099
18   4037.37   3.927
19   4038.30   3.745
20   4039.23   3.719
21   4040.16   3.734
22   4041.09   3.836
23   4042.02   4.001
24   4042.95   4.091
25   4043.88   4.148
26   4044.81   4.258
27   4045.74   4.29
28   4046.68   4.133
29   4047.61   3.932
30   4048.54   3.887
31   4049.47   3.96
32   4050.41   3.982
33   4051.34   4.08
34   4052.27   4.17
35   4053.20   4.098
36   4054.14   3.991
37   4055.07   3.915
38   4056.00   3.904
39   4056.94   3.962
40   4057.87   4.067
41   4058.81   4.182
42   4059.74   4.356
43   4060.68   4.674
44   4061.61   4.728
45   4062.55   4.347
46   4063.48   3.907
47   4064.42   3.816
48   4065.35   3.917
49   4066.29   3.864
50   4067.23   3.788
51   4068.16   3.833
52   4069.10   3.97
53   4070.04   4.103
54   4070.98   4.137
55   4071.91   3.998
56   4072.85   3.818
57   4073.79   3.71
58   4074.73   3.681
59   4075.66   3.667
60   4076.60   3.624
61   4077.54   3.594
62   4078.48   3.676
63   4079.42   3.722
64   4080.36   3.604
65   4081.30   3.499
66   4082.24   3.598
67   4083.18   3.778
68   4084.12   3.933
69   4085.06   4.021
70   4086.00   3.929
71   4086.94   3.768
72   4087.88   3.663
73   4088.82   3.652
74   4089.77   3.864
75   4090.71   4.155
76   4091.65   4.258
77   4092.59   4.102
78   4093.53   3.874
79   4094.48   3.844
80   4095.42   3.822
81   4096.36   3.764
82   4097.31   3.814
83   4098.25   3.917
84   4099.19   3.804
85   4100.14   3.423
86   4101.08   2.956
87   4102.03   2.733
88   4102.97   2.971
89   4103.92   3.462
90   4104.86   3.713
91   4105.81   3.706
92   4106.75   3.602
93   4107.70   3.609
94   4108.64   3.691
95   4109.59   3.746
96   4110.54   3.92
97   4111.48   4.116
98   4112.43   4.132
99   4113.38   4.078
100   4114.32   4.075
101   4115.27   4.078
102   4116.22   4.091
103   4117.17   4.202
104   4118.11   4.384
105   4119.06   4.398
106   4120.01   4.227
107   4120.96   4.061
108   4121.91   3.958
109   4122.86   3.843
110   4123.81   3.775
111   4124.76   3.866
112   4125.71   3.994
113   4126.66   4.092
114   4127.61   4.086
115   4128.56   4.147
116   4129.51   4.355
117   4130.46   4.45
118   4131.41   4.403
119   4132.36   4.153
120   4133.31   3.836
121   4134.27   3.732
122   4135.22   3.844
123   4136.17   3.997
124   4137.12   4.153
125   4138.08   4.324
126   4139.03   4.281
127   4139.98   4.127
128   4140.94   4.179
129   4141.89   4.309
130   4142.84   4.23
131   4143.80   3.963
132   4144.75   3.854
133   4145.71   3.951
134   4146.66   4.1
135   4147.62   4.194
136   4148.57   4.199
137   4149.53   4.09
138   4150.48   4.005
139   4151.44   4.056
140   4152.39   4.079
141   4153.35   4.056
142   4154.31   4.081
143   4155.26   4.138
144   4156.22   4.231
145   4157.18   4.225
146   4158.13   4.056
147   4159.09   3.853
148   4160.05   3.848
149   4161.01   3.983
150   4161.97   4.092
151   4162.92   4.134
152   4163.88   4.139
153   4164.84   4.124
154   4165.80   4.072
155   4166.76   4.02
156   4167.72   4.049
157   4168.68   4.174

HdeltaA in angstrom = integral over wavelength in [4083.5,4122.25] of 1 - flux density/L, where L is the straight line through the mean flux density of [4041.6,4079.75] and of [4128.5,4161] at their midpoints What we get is 2.0 angstrom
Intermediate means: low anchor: 4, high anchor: 4.1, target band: 3.84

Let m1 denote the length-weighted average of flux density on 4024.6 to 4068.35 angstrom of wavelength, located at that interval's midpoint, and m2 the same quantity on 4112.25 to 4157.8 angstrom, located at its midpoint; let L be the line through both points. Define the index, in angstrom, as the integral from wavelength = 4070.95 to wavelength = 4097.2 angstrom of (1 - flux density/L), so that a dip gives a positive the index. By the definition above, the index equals 1.7 angstrom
